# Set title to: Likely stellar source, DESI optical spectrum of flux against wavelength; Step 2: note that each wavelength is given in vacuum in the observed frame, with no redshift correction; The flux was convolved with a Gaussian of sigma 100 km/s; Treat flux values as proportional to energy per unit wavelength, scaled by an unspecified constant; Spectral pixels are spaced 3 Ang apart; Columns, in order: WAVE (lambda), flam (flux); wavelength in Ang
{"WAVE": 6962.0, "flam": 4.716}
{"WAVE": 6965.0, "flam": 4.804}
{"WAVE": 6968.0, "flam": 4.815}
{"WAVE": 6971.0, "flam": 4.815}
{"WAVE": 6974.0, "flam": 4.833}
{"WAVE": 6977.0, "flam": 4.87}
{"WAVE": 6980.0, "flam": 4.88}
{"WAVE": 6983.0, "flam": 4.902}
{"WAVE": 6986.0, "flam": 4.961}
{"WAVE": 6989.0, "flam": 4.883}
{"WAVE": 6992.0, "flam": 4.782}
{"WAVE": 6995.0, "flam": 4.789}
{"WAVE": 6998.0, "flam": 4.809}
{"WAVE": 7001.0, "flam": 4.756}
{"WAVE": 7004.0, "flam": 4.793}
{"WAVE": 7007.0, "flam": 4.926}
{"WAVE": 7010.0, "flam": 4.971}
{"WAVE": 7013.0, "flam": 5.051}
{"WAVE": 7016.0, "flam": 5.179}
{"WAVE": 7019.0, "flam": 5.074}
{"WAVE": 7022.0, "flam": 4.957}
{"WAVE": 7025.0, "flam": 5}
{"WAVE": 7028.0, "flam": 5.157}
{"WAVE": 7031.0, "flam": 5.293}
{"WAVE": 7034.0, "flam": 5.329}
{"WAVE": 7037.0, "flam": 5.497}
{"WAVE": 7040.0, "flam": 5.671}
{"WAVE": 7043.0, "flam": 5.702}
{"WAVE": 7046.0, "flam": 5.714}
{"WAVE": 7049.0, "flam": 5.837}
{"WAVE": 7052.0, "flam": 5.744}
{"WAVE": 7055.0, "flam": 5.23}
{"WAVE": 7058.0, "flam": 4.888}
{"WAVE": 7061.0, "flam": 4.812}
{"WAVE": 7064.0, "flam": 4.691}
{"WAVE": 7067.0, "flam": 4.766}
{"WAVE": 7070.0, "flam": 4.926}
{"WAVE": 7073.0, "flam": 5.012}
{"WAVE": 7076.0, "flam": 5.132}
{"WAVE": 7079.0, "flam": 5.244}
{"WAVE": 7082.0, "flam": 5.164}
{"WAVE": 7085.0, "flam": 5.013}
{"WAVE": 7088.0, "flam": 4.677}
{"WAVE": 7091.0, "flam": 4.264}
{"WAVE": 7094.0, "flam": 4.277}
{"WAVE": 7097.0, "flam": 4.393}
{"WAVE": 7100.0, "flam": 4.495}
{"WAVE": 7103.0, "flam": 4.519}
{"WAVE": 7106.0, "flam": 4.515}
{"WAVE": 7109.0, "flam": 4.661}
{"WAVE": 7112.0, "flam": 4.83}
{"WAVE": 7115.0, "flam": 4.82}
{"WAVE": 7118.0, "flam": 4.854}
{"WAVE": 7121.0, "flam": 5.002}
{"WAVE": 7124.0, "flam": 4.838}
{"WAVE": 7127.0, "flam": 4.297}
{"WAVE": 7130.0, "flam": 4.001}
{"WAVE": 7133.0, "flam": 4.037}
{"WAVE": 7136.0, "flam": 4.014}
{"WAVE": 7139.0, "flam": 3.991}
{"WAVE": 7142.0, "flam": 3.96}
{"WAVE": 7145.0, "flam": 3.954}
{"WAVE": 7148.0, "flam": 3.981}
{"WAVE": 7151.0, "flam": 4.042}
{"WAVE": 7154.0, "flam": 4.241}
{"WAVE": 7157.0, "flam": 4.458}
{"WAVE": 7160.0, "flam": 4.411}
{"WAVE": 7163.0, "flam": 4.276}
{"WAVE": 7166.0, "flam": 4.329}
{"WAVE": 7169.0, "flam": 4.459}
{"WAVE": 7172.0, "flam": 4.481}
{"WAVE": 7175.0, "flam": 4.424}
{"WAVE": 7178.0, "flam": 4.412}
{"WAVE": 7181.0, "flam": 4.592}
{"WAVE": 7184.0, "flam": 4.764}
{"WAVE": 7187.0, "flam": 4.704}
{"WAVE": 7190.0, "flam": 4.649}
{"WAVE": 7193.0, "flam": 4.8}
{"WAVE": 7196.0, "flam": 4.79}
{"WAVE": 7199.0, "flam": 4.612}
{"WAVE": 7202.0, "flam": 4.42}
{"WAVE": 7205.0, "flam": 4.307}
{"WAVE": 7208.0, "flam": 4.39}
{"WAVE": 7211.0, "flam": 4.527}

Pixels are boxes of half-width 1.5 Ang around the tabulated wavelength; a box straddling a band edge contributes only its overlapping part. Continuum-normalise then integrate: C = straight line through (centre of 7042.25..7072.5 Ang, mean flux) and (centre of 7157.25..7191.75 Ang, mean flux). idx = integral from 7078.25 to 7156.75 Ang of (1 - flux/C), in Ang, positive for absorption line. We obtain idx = 6.4 Ang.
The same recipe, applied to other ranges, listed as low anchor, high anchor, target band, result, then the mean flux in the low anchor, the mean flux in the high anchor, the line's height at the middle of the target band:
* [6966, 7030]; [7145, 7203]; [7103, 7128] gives -0.6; 4.92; 4.45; 4.61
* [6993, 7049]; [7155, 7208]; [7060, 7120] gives 1.6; 5.16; 4.52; 4.89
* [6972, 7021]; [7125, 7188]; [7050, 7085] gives -3.3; 4.9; 4.28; 4.63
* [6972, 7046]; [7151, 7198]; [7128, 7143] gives 2.0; 5.06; 4.51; 4.64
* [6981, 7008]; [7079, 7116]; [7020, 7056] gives -5.0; 4.84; 4.66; 4.77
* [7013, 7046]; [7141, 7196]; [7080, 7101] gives 1.2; 5.29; 4.4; 4.9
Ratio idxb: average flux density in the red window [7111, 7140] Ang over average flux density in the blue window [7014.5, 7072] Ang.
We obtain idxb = 0.9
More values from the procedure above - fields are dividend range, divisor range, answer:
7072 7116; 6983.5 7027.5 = 0.96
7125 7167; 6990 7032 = 0.84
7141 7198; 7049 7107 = 0.91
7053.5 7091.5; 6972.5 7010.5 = 1.01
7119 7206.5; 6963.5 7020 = 0.90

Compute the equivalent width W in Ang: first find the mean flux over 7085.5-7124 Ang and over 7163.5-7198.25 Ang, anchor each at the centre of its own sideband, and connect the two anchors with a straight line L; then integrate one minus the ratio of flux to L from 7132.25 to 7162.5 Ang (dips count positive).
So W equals 3.2 Ang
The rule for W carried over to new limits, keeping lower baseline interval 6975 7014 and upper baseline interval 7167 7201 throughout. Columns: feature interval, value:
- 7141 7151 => 1.5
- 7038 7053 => -2.9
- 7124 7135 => 1.1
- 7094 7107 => 0.7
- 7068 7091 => -1.1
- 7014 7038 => -1.7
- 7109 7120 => -0.3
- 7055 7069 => -0.2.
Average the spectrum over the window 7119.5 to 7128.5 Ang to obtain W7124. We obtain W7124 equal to 4.71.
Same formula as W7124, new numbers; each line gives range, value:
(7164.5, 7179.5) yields 4.42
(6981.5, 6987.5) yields 4.93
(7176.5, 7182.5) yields 4.5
